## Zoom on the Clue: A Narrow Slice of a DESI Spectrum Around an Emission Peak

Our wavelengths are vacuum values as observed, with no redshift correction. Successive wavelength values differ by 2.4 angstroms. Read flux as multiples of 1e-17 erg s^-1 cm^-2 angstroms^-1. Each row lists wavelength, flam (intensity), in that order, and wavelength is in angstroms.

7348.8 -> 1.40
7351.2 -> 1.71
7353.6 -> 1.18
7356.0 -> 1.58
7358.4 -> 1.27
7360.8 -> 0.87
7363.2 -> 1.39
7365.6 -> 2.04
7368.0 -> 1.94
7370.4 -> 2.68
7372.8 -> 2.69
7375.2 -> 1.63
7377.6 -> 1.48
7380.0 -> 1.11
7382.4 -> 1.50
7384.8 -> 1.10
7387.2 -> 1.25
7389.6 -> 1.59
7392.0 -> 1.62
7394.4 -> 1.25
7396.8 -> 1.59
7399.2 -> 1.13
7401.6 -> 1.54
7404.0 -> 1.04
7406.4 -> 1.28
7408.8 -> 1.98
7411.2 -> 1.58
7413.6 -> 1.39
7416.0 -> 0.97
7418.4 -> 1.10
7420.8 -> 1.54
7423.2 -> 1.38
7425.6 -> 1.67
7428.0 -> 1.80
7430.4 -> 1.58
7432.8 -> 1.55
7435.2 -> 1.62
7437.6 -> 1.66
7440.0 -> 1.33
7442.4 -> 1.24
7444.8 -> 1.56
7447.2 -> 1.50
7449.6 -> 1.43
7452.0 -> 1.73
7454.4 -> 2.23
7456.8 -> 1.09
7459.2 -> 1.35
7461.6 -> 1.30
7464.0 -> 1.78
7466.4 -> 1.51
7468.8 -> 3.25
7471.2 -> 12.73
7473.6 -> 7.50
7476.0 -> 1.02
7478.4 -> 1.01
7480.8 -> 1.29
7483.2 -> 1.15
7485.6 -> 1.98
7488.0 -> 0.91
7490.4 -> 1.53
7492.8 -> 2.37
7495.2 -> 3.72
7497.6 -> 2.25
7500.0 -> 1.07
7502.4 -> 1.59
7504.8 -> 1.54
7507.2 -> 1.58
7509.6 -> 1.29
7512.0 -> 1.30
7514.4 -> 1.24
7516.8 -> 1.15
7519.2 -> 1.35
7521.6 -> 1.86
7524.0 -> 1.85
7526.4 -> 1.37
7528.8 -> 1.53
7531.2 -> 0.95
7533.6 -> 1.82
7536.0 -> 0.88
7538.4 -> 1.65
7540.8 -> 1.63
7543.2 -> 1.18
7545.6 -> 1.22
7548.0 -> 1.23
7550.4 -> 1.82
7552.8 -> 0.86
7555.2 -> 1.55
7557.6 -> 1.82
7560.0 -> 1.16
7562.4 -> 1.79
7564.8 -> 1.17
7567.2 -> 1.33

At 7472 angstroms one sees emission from H-alpha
